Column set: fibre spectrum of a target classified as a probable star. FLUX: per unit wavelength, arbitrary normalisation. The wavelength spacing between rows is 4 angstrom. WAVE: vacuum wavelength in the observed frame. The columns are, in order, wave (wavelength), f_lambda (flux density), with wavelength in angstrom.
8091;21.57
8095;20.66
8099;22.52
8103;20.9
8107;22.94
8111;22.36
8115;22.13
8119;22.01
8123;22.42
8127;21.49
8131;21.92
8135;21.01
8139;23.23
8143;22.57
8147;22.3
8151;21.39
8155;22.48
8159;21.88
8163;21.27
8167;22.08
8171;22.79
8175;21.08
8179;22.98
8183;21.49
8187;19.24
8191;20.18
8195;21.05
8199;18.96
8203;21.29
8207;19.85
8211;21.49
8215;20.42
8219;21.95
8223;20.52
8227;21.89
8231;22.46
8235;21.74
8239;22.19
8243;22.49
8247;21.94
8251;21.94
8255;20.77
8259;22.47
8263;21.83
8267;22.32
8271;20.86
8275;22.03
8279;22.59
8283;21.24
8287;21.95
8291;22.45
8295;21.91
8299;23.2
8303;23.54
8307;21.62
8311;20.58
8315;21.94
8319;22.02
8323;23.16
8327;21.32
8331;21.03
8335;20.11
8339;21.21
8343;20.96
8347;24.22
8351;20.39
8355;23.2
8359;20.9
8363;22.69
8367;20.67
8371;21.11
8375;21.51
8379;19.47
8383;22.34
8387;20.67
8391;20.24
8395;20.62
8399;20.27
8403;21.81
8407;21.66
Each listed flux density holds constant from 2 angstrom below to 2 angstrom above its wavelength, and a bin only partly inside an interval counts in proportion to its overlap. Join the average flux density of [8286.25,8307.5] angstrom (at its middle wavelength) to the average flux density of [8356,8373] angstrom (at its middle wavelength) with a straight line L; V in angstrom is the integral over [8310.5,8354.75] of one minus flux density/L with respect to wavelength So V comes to 0.65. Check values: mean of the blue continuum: 22.5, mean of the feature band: 21.6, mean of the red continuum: 21.5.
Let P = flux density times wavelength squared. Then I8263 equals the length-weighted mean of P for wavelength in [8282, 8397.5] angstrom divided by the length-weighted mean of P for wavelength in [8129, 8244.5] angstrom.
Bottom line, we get 1.0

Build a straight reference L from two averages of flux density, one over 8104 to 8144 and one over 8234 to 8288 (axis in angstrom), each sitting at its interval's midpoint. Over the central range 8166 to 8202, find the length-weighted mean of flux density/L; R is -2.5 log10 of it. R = 0.05 mag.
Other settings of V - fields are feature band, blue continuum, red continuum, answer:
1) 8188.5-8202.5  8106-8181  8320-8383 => 1.1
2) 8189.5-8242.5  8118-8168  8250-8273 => 1.7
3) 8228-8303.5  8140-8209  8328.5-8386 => -2.4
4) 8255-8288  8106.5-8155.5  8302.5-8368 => 0.0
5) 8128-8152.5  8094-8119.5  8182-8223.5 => -0.7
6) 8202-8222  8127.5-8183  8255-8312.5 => 1.0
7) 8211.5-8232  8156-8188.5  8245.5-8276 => 0.3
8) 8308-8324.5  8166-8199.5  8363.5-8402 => -0.7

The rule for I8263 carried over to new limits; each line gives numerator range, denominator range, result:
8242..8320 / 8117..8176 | 1.03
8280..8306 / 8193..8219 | 1.11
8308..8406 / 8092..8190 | 1.03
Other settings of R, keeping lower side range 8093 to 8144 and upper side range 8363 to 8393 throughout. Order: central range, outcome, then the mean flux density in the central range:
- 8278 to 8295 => -0.033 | 22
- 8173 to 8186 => 0.006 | 21.6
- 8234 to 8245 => -0.032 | 22.2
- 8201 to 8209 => 0.056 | 20.6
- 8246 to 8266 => -0.017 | 21.8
